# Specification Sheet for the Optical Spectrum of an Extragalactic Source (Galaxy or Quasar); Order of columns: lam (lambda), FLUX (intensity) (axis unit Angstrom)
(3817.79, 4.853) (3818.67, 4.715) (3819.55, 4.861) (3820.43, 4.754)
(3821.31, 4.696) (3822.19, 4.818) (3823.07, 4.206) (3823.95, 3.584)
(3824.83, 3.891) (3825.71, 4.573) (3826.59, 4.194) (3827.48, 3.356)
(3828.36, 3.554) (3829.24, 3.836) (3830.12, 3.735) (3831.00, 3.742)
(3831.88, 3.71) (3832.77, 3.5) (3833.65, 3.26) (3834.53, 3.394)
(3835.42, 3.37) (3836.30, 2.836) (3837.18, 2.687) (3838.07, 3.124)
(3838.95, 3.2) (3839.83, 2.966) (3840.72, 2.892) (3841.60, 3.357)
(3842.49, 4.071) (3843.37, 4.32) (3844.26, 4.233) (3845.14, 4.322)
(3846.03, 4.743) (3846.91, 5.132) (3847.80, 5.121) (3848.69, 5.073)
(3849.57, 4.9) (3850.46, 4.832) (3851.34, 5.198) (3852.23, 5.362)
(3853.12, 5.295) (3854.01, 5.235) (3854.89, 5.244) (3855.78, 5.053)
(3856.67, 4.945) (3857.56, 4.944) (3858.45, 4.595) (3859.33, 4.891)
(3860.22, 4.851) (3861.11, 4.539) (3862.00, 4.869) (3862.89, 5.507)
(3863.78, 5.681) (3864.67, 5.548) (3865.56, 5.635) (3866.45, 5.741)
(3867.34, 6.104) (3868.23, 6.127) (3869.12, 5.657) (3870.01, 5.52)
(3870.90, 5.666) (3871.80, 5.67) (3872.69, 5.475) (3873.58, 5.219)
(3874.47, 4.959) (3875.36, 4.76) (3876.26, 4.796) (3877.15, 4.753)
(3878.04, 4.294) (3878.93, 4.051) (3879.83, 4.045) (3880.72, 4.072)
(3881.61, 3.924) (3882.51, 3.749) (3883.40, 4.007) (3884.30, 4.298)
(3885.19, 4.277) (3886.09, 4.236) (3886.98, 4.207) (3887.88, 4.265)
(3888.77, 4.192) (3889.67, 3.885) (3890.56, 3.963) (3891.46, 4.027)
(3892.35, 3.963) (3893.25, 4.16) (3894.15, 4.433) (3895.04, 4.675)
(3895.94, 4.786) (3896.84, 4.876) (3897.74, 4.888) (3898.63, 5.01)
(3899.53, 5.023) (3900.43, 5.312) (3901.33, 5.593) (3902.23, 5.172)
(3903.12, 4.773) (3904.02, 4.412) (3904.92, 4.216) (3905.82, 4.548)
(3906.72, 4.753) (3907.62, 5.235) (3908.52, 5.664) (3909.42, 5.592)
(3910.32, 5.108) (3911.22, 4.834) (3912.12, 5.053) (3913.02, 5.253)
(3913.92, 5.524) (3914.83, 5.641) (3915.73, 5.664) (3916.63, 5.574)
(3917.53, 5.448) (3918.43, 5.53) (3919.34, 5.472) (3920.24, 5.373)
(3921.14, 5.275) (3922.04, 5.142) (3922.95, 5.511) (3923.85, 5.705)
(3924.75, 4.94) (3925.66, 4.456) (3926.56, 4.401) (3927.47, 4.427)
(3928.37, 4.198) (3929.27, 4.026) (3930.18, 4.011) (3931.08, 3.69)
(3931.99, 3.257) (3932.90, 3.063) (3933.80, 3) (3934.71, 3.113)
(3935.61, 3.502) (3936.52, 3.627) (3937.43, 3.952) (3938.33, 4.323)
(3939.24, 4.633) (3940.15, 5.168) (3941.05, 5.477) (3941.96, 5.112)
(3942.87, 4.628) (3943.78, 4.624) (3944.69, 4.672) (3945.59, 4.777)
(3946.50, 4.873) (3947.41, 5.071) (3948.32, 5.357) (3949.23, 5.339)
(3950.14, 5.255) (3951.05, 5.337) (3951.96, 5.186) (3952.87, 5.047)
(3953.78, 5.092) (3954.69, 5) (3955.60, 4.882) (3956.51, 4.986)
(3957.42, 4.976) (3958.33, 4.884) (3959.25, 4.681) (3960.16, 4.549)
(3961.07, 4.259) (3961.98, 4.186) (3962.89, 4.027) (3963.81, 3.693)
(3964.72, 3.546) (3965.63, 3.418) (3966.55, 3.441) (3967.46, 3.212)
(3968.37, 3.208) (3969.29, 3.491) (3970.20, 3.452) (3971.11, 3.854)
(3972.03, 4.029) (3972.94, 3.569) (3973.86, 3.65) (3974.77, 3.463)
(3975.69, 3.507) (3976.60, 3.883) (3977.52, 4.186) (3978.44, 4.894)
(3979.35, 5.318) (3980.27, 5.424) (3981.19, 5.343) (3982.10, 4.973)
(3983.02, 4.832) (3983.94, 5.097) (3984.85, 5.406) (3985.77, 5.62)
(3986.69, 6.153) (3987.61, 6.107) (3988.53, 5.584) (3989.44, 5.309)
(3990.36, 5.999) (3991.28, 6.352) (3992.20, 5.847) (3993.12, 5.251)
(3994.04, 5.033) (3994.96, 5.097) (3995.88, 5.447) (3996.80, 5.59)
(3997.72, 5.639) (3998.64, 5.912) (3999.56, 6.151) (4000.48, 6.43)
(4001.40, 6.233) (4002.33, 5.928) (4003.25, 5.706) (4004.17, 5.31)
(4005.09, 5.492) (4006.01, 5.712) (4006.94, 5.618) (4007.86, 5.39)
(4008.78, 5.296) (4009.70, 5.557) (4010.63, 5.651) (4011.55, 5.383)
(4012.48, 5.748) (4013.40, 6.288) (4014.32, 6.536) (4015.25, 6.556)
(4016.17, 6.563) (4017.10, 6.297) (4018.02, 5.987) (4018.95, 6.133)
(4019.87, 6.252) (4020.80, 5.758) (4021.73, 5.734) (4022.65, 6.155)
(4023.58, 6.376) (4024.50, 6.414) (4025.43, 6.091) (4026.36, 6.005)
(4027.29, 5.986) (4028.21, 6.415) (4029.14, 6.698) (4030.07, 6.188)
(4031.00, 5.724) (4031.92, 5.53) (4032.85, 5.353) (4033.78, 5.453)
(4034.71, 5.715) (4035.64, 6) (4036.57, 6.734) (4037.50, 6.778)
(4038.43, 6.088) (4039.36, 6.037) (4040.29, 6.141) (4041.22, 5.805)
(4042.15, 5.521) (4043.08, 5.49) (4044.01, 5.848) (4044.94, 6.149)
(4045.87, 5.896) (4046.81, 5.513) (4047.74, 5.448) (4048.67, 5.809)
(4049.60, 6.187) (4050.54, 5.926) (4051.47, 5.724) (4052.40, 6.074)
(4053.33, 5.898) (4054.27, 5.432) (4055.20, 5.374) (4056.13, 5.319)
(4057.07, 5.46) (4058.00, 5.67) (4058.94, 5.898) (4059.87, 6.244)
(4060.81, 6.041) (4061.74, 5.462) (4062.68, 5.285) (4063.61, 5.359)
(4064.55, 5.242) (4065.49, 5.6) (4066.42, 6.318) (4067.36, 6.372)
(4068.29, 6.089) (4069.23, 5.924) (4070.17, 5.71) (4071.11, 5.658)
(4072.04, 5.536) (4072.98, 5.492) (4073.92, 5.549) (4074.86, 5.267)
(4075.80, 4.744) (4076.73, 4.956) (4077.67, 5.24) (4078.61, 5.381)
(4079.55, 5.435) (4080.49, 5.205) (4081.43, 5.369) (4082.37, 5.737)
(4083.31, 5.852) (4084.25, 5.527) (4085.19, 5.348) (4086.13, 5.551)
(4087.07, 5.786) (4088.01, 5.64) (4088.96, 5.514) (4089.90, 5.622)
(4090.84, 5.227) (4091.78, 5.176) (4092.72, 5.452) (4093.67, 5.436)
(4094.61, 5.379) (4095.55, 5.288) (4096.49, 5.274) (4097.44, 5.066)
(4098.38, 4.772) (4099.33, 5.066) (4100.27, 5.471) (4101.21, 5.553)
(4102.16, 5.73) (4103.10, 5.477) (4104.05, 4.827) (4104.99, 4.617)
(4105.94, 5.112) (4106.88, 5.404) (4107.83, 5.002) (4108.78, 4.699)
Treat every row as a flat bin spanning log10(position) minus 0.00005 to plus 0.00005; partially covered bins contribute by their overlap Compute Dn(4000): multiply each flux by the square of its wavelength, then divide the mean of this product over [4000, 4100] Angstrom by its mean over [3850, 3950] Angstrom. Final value 1.29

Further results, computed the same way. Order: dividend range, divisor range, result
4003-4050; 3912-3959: 1.30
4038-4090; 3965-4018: 1.13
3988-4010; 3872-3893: 1.39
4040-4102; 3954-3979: 1.45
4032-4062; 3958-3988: 1.39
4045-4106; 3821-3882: 1.37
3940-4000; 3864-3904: 1.05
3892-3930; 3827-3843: 1.54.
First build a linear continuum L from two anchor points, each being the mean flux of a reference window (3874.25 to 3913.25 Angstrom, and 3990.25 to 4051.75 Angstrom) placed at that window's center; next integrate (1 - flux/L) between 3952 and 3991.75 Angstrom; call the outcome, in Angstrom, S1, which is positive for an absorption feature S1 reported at 6.0 Angstrom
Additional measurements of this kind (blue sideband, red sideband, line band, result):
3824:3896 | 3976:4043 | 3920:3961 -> 4.2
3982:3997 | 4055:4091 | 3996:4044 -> -3.5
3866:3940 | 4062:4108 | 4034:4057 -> -2.6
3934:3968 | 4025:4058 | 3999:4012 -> -0.9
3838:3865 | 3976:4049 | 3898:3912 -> 0.0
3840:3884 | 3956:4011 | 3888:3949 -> 2.2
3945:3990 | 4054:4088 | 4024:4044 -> -3.0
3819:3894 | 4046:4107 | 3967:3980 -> 3.0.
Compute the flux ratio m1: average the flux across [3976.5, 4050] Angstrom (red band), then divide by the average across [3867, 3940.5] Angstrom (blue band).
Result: 1.2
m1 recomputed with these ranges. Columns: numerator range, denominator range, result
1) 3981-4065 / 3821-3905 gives 1.29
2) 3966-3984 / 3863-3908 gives 0.86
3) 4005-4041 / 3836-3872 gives 1.26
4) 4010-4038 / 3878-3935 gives 1.32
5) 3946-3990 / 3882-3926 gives 0.95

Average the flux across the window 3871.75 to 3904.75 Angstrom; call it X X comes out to 4.53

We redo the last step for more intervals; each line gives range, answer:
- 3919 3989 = 4.53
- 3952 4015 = 4.99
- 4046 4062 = 5.74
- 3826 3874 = 4.56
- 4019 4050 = 5.98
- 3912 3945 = 4.66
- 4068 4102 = 5.42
